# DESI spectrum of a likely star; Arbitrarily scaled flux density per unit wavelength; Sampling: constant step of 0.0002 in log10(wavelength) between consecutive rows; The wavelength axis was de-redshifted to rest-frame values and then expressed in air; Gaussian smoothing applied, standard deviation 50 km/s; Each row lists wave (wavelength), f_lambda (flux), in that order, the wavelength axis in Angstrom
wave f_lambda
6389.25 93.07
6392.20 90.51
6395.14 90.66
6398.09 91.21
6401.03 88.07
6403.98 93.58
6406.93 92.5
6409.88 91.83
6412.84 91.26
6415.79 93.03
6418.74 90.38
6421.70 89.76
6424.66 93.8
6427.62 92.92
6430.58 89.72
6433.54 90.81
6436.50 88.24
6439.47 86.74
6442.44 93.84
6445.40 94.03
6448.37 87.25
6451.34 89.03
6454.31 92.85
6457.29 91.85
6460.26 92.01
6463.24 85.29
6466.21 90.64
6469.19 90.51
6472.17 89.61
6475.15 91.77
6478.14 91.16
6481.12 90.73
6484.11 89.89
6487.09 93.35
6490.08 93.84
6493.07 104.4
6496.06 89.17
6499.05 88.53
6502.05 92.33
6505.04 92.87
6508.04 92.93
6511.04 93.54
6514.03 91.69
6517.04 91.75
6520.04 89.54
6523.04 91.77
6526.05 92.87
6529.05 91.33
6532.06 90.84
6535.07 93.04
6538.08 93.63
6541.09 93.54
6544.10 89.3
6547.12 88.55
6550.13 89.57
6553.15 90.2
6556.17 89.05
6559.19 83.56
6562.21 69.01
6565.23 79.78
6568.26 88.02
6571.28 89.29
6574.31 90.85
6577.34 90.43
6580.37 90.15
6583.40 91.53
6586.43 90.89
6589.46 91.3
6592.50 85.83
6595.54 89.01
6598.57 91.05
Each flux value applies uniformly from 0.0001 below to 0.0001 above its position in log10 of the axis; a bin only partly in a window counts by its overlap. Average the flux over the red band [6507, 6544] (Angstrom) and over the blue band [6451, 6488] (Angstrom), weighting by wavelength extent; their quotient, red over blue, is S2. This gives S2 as 1.02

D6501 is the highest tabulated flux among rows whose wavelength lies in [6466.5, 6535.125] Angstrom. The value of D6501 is 104.4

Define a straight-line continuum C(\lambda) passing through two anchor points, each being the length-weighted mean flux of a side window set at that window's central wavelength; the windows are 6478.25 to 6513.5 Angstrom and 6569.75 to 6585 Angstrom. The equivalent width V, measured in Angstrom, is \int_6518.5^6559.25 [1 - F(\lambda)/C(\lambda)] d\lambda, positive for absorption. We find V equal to 0.4 Angstrom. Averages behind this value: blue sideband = 92.8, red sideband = 90.5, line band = 90.7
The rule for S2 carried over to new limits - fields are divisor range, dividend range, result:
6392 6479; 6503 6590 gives 0.99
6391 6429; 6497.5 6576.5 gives 0.98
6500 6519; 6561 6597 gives 0.95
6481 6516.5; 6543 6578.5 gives 0.93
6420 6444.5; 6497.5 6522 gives 1.01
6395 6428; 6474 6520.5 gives 1.01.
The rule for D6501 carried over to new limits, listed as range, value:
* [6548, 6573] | 90.2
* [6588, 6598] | 91.3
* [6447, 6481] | 92.85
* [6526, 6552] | 93.63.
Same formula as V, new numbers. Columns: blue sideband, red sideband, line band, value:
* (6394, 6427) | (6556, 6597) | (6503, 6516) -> -0.6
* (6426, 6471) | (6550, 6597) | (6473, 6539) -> -2.4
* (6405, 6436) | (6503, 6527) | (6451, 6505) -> 0.2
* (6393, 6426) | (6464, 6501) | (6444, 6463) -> 0.2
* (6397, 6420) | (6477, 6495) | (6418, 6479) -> 1.4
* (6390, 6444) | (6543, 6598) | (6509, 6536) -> -0.9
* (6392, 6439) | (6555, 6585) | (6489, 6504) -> -0.9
